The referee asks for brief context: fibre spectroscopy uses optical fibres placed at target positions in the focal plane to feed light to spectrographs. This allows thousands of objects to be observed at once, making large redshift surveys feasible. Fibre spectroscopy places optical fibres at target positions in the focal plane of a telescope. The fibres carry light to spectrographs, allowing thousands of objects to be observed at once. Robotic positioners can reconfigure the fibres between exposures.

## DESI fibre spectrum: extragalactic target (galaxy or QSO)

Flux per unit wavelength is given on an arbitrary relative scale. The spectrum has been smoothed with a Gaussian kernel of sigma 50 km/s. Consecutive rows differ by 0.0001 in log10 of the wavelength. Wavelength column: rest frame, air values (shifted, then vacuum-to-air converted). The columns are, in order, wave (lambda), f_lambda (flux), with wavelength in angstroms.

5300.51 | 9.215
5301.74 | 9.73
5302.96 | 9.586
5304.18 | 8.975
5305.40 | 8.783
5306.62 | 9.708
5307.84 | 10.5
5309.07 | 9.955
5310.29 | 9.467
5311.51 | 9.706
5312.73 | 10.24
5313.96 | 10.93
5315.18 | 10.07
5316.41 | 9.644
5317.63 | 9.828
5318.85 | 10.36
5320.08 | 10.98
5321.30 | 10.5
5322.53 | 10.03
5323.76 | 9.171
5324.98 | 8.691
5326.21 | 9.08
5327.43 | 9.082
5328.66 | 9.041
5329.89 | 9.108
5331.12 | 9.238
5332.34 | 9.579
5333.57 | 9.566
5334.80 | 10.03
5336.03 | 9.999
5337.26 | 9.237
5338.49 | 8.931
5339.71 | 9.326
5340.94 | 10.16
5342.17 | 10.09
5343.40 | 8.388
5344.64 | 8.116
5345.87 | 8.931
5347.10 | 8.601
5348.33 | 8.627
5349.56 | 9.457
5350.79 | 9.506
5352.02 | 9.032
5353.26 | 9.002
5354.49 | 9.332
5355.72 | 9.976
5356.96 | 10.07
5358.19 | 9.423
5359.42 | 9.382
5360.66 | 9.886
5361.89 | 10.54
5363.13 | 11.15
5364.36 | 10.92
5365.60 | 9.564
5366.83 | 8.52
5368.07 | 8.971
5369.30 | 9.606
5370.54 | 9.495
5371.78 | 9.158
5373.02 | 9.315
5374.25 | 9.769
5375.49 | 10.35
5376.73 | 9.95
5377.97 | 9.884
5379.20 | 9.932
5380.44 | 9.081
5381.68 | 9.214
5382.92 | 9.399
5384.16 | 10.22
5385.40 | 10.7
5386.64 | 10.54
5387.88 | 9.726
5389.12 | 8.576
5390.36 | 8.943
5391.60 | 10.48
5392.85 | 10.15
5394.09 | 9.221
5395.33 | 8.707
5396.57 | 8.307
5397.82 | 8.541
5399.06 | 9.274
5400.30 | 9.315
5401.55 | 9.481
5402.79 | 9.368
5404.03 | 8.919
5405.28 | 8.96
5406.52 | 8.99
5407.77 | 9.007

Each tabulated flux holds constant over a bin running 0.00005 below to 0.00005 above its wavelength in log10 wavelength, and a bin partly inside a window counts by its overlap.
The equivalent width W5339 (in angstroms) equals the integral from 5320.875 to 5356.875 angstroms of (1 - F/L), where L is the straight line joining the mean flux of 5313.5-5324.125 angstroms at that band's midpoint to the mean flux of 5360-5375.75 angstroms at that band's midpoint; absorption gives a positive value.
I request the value 2.5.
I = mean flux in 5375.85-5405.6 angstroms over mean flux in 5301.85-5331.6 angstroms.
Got 1.0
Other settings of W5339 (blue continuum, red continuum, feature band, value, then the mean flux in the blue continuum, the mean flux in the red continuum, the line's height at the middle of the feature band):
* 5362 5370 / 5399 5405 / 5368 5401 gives 0.0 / 9.83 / 9.25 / 9.53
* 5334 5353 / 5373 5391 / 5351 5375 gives -0.4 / 9.23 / 9.73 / 9.48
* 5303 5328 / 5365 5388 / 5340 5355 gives 0.9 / 9.78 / 9.65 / 9.72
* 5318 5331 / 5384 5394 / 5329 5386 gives 1.1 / 9.59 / 9.86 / 9.73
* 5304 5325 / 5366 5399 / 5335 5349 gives 0.8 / 9.92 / 9.49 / 9.74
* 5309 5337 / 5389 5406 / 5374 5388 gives -0.9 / 9.74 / 9.18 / 9.3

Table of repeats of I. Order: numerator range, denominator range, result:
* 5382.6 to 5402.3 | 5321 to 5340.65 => 1.01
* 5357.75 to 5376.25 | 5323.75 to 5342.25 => 1.04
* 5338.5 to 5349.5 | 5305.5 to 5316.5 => 0.91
